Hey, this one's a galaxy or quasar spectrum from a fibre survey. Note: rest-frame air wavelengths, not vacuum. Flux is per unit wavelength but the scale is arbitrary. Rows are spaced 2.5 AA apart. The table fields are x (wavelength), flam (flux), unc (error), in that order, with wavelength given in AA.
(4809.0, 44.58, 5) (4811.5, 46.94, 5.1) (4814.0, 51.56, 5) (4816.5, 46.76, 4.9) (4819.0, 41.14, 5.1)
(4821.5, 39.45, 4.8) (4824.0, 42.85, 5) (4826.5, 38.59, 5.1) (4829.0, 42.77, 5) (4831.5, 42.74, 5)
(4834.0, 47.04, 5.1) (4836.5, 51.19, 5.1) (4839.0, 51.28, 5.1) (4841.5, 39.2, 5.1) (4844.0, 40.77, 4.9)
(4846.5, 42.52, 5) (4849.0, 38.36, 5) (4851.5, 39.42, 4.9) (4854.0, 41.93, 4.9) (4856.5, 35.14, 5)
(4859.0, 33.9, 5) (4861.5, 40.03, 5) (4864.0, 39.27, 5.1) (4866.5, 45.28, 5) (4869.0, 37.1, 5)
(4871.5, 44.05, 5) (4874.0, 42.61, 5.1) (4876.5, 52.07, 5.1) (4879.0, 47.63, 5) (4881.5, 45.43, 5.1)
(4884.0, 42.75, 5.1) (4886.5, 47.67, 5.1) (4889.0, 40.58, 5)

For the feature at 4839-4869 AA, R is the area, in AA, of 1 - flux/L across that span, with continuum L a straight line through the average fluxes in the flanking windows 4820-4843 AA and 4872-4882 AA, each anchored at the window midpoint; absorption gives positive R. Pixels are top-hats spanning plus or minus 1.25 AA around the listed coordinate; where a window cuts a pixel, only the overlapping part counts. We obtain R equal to 3.5 AA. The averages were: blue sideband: 43.8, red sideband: 46.8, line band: 40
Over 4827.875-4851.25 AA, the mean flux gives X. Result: 43.8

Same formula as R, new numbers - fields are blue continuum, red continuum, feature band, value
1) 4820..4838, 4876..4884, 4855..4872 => 2.6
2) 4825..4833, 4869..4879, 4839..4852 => 0.5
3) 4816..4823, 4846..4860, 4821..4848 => -2.1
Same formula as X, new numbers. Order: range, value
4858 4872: 39.8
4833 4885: 42.7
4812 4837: 44.3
